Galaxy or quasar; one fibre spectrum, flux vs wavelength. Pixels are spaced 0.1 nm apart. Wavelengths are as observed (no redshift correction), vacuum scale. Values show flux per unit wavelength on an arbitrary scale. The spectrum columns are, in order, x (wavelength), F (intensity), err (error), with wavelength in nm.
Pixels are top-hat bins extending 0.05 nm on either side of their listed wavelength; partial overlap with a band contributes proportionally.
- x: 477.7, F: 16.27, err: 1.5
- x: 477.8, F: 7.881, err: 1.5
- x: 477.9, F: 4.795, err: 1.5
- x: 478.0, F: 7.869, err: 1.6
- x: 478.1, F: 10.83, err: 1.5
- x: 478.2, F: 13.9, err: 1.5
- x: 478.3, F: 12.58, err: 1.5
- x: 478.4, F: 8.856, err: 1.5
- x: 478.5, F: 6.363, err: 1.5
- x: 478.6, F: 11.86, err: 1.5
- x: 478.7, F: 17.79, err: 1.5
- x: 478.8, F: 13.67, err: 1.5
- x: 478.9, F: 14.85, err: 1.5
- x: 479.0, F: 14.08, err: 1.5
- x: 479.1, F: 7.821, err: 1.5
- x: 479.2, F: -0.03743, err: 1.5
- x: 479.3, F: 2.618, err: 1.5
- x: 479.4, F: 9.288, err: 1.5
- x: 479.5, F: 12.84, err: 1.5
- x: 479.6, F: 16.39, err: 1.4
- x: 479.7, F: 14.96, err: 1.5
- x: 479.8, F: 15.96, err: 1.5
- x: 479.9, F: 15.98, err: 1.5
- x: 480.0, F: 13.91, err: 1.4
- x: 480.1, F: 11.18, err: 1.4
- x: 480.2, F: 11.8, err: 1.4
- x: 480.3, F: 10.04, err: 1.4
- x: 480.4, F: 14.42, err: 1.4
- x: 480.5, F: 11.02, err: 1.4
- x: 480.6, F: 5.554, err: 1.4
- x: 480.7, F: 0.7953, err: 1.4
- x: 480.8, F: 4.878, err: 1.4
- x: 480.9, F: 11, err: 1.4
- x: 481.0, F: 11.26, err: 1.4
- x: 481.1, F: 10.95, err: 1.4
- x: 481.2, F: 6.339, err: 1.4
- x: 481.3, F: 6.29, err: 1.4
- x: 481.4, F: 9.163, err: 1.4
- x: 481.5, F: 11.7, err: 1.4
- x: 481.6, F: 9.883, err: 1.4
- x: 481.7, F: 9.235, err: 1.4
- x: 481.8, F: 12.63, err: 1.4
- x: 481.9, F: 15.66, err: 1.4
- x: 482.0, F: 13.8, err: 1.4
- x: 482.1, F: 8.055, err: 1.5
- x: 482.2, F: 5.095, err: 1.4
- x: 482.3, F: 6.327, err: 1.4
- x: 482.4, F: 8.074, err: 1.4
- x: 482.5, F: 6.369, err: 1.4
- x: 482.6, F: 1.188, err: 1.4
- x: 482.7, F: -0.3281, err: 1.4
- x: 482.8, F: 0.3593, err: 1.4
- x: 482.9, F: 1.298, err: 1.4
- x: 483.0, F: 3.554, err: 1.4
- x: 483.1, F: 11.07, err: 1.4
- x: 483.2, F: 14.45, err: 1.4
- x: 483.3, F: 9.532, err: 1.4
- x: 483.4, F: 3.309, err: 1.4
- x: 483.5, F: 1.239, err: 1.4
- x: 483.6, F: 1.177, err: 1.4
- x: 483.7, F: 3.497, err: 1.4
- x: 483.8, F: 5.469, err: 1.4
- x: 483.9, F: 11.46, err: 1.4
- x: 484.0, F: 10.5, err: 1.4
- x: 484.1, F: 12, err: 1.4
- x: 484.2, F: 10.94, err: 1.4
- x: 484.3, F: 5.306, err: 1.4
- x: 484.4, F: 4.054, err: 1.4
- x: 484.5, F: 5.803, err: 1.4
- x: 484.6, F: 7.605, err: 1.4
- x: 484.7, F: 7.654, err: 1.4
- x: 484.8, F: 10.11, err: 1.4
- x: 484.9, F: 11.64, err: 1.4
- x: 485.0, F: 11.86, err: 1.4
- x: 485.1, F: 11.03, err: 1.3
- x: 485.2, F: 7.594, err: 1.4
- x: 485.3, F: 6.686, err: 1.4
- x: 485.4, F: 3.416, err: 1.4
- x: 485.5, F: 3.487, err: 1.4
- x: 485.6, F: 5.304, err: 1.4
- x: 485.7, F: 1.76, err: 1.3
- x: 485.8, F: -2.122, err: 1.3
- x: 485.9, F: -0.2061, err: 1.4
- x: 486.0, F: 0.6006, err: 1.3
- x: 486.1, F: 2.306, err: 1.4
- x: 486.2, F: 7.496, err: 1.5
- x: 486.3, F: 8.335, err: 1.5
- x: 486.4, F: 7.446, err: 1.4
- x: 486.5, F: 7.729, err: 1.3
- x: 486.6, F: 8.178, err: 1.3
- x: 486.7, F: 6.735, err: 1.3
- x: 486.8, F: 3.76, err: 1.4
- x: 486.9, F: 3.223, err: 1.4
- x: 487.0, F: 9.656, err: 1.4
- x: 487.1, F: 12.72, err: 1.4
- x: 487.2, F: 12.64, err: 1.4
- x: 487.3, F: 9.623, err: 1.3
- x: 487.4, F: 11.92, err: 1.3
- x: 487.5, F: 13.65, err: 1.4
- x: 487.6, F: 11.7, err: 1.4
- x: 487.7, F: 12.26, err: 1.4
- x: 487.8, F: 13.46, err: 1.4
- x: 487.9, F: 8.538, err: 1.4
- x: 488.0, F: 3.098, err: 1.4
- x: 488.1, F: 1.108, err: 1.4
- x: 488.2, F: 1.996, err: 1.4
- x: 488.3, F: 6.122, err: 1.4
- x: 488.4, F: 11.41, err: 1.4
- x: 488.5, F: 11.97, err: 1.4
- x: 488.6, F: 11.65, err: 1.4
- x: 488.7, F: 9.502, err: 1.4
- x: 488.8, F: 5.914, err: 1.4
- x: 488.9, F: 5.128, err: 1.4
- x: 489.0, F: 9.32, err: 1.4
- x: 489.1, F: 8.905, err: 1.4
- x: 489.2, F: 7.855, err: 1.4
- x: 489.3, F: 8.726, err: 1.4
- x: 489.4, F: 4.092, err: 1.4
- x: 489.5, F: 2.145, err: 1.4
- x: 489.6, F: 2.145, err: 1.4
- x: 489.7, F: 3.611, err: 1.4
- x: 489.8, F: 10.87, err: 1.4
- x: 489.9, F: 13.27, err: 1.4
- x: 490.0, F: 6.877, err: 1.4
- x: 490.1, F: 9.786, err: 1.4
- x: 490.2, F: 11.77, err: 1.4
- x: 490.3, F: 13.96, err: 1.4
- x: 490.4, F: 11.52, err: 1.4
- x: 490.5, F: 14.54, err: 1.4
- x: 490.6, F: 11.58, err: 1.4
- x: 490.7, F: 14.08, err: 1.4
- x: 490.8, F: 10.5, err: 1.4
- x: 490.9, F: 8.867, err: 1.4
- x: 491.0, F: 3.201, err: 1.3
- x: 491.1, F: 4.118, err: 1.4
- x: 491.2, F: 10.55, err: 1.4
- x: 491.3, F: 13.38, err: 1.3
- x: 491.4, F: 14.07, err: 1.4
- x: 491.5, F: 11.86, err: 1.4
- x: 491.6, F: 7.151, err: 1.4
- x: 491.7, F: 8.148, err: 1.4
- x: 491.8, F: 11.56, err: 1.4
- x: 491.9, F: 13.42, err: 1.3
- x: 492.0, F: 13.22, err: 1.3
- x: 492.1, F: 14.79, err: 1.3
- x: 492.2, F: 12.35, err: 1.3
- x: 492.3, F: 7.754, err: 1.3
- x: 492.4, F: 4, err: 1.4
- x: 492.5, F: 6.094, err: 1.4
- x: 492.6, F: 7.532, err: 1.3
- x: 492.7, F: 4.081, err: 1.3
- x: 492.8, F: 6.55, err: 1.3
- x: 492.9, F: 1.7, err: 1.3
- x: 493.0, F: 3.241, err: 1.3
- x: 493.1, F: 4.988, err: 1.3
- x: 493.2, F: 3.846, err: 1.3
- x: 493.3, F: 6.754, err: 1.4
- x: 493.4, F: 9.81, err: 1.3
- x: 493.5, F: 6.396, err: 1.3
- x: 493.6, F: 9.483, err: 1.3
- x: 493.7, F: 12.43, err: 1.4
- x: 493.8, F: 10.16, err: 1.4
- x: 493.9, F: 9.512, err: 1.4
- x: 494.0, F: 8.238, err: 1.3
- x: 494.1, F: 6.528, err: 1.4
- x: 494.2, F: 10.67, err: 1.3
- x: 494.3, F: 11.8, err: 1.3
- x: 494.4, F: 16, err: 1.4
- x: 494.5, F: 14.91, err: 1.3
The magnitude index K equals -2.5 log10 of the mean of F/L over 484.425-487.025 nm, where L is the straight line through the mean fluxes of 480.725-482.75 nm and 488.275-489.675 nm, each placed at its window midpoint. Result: 0.29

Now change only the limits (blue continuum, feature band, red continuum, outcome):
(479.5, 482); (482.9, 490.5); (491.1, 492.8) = 0.339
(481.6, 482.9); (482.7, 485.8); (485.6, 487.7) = 0.081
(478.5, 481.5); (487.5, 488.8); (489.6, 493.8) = 0.100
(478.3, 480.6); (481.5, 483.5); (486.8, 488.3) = 0.395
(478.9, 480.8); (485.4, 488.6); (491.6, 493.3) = 0.251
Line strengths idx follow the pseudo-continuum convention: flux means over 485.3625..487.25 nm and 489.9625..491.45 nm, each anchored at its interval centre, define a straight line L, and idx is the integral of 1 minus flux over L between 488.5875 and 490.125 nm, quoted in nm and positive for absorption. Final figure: 0.28 nm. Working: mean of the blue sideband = 5.41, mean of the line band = 7.35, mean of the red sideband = 10.6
